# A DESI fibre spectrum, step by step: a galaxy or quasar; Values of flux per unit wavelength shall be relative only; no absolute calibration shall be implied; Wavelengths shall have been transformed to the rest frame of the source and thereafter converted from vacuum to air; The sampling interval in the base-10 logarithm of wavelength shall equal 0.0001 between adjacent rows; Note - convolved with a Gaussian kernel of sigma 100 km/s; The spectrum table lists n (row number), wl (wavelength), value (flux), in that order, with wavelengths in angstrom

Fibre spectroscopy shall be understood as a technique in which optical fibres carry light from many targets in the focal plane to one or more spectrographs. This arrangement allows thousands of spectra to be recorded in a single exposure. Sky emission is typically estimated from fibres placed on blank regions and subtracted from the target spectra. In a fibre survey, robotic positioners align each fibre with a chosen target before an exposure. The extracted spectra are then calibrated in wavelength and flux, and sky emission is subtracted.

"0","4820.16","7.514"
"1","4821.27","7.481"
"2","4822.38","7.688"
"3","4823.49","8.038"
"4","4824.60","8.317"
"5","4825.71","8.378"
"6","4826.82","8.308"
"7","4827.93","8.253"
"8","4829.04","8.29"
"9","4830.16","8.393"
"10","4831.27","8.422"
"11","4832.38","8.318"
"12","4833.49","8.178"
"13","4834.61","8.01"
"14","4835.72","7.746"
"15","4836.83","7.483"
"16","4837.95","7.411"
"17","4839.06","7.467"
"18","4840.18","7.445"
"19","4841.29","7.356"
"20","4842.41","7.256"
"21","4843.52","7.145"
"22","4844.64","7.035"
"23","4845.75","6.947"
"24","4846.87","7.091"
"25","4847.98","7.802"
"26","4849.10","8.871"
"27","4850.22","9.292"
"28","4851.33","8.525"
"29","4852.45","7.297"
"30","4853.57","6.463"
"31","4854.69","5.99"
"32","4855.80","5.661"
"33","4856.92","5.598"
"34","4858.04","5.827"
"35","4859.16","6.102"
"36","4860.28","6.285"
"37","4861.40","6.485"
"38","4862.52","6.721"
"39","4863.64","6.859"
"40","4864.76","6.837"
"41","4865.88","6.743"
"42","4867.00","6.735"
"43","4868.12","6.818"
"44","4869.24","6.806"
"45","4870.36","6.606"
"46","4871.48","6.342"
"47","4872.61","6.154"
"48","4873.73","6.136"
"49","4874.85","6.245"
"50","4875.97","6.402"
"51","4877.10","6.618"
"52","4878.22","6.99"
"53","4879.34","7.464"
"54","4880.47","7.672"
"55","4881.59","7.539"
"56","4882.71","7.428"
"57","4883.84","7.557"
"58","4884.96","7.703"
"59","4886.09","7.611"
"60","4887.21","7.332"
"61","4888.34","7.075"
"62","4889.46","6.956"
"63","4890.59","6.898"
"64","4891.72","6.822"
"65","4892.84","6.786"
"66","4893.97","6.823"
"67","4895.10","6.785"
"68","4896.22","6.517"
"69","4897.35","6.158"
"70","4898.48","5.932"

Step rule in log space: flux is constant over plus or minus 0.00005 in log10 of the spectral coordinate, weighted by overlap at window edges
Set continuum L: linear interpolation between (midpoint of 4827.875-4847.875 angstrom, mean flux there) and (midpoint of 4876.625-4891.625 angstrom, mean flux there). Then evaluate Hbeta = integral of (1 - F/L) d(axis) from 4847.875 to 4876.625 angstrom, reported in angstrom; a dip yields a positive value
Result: 2.8 angstrom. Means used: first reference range 7.67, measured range 6.73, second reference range 7.29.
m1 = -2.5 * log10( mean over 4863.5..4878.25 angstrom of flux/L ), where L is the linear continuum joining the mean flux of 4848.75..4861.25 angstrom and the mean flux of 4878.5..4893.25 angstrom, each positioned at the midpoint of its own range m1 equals 0.08 mag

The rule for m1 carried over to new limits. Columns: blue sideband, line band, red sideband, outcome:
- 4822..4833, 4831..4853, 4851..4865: -0.05 mag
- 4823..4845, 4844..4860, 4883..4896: 0.09 mag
